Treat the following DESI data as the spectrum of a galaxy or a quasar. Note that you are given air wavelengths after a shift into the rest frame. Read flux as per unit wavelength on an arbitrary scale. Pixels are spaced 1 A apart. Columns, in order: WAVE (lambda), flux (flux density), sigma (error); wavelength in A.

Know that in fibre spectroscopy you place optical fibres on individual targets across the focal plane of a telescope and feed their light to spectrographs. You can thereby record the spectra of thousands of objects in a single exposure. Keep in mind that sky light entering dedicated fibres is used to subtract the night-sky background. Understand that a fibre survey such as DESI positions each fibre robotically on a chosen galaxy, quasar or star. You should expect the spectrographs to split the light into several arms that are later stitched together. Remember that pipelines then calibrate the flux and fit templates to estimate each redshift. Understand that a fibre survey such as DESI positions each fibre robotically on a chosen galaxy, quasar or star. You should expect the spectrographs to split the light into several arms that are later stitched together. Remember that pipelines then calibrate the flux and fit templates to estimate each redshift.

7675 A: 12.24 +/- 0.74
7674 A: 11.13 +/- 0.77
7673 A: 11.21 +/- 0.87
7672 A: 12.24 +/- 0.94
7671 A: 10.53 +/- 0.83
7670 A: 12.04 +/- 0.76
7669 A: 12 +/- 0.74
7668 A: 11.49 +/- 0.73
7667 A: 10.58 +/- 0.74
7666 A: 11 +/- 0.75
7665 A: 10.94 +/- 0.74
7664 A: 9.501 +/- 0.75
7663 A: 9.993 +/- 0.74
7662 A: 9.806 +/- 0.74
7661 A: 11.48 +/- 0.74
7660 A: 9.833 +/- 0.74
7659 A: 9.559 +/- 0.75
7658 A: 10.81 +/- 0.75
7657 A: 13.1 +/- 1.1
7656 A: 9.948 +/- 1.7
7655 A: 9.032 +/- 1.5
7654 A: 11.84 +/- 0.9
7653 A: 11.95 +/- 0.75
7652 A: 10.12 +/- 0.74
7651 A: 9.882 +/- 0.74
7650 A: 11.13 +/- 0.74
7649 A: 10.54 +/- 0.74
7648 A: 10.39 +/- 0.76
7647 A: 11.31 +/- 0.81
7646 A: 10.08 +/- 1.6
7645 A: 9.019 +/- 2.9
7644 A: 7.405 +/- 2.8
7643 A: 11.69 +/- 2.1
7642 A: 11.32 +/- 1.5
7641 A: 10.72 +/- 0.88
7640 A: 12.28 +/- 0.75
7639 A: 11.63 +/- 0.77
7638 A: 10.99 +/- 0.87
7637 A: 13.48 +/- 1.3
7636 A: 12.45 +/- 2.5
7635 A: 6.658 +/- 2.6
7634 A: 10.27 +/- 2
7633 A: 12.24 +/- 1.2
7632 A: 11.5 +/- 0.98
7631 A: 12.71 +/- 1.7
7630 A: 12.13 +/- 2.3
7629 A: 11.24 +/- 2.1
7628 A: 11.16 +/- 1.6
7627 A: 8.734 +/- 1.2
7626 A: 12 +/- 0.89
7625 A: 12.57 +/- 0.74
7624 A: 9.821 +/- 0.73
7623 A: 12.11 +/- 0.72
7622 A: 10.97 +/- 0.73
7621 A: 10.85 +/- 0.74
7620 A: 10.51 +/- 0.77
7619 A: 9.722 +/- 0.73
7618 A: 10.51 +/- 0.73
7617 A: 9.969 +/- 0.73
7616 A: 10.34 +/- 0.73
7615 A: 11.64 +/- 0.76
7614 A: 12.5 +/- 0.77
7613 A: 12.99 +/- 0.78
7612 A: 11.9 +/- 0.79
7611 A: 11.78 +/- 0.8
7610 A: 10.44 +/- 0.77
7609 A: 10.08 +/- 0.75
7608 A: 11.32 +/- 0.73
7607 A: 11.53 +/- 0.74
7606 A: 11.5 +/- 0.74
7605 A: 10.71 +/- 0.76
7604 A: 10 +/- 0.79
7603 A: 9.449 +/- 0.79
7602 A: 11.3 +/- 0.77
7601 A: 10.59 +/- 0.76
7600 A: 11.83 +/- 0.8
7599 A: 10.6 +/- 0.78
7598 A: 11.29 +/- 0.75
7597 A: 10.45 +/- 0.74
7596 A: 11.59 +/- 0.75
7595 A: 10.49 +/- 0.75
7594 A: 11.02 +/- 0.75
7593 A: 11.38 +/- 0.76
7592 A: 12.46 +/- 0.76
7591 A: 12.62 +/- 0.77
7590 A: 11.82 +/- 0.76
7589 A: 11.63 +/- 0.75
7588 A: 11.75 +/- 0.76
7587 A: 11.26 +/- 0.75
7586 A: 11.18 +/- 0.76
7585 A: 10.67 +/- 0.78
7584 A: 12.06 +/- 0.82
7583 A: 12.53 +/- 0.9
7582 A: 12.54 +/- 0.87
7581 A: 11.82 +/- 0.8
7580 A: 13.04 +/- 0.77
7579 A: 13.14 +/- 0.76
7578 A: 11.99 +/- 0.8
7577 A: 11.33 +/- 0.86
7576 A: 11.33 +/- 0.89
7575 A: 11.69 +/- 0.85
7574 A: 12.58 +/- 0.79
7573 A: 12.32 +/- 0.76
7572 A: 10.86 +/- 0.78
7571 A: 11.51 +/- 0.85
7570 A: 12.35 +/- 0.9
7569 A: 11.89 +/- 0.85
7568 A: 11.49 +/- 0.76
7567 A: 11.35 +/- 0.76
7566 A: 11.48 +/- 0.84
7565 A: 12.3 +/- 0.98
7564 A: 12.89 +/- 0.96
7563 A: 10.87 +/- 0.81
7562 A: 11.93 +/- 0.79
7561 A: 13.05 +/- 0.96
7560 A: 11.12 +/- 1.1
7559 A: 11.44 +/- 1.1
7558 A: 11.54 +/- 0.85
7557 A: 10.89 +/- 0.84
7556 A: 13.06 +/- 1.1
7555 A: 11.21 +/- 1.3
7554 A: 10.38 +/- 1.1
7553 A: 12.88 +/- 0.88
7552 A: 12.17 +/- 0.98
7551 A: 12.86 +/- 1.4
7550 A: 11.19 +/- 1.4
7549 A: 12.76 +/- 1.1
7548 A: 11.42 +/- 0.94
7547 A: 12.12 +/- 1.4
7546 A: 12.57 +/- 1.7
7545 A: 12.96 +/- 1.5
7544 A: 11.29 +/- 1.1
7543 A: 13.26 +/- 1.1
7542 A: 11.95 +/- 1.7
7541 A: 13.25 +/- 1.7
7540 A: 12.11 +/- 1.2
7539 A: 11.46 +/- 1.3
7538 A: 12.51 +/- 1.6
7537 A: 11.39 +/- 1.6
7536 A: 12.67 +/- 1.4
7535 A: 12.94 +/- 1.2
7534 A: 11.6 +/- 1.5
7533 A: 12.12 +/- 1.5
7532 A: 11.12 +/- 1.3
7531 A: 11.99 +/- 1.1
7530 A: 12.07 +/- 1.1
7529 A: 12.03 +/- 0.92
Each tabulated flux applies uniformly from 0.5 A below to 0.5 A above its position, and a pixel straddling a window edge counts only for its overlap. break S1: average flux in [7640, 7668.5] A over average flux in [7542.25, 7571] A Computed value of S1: 0.88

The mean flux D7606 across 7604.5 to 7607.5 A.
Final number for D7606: 11.2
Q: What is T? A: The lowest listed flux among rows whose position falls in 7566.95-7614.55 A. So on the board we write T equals 9.449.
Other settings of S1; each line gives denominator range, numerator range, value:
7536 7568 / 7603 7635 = 0.92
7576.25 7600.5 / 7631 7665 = 0.92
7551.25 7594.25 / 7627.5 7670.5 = 0.92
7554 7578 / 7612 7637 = 0.95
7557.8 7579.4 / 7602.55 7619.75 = 0.93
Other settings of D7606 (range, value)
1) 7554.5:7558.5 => 11.7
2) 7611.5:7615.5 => 12.3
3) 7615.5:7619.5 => 10.1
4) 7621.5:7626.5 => 11.5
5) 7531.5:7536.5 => 12.1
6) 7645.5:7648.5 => 10.6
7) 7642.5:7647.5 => 9.9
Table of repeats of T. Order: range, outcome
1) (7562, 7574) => 10.86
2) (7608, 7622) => 9.722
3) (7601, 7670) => 6.658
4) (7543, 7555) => 10.38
